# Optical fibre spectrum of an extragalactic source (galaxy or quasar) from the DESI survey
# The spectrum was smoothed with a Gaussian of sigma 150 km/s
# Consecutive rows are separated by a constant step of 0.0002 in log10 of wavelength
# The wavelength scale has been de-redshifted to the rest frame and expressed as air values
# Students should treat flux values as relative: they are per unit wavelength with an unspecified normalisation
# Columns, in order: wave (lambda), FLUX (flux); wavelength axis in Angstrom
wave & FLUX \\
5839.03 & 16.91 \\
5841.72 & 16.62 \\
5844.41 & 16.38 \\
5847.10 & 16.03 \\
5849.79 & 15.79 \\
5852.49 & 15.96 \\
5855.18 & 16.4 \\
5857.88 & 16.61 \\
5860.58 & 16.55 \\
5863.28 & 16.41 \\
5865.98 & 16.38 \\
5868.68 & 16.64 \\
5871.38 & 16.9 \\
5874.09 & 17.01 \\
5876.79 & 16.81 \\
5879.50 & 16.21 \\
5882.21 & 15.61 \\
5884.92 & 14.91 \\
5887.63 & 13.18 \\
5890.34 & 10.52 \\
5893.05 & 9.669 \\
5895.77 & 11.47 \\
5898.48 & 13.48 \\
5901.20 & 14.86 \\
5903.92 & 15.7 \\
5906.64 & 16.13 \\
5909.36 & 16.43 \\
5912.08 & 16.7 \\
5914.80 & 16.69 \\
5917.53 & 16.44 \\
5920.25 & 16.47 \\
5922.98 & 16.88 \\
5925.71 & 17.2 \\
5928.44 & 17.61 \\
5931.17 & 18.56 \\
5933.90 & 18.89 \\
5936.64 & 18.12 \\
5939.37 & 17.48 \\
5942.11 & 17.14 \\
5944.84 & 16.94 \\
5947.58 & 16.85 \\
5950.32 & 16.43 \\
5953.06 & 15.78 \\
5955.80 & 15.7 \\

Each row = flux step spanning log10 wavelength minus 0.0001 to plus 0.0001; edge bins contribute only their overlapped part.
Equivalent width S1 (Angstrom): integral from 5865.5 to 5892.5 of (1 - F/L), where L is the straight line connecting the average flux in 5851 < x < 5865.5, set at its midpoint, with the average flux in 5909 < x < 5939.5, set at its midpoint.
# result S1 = 2.3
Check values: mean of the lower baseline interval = 16.4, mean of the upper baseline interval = 17.3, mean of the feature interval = 15.2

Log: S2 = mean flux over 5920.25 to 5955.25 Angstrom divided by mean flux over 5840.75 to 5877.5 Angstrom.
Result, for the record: 1.0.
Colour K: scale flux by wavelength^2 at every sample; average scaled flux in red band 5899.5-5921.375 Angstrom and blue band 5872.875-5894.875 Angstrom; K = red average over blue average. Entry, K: 1.2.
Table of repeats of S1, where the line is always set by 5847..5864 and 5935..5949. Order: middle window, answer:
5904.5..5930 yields 0.5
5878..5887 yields 0.6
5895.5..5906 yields 1.6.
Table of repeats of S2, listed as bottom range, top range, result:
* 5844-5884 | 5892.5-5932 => 0.96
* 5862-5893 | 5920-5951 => 1.14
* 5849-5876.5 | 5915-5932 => 1.04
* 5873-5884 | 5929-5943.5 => 1.10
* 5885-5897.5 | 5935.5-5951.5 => 1.47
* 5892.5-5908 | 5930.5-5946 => 1.30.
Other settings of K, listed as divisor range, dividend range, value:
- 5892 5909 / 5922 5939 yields 1.31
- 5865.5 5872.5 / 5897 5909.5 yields 0.92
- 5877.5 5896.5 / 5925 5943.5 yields 1.37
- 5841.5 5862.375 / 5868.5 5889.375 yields 0.98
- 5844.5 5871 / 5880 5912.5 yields 0.87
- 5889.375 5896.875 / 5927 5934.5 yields 1.76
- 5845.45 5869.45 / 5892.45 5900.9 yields 0.75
